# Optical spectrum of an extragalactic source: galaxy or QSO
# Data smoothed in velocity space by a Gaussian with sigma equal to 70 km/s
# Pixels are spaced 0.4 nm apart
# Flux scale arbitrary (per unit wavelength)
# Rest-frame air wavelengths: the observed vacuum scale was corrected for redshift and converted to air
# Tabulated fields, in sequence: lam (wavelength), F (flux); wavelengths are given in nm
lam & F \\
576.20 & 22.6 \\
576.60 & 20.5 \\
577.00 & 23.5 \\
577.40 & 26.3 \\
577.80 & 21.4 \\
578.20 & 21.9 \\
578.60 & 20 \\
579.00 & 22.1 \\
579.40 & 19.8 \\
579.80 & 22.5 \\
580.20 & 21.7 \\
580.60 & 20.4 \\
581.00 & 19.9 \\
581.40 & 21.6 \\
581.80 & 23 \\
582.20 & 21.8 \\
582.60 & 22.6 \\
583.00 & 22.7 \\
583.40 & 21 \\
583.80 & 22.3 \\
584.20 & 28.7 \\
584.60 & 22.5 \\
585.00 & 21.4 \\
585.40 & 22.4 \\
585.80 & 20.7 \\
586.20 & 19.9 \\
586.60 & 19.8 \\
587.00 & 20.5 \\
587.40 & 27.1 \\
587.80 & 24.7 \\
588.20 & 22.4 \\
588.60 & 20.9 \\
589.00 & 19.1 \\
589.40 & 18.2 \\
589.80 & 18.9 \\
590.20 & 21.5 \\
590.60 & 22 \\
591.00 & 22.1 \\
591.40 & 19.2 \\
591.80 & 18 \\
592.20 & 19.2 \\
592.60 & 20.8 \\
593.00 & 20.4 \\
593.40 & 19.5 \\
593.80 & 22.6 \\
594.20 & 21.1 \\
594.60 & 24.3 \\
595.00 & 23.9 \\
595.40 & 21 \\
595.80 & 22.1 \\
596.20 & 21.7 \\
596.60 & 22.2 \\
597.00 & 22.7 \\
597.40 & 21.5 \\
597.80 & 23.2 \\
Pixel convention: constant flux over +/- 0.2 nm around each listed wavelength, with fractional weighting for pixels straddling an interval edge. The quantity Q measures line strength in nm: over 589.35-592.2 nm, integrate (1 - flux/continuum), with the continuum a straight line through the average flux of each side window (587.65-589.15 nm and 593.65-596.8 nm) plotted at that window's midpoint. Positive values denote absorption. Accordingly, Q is 0.25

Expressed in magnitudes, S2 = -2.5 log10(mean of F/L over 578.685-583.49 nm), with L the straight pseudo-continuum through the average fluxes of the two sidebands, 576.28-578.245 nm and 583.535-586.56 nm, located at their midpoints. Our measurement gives 0.050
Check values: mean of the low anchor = 22.8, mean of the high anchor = 22.4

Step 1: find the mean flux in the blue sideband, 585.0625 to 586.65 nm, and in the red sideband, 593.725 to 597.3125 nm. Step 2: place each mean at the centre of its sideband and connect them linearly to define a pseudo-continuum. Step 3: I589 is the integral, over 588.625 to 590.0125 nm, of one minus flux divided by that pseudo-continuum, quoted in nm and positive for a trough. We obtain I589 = 0.153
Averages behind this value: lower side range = 20.8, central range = 19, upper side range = 22.4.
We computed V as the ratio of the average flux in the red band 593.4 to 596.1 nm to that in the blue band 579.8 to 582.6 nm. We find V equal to 1.0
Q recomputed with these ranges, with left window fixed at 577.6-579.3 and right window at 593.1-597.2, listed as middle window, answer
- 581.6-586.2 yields -0.21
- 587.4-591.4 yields 0.09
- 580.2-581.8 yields 0.02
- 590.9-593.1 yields 0.21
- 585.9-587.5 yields 0.02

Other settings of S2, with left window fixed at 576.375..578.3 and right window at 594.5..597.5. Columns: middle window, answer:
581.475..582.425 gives 0.018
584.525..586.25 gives 0.058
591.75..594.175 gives 0.110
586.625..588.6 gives -0.023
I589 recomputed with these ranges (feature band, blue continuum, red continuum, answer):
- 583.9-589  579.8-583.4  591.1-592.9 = -0.430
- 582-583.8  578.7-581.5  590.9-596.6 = -0.081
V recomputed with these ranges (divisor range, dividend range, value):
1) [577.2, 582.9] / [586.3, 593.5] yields 0.95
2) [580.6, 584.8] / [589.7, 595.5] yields 0.93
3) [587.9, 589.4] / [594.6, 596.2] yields 1.09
